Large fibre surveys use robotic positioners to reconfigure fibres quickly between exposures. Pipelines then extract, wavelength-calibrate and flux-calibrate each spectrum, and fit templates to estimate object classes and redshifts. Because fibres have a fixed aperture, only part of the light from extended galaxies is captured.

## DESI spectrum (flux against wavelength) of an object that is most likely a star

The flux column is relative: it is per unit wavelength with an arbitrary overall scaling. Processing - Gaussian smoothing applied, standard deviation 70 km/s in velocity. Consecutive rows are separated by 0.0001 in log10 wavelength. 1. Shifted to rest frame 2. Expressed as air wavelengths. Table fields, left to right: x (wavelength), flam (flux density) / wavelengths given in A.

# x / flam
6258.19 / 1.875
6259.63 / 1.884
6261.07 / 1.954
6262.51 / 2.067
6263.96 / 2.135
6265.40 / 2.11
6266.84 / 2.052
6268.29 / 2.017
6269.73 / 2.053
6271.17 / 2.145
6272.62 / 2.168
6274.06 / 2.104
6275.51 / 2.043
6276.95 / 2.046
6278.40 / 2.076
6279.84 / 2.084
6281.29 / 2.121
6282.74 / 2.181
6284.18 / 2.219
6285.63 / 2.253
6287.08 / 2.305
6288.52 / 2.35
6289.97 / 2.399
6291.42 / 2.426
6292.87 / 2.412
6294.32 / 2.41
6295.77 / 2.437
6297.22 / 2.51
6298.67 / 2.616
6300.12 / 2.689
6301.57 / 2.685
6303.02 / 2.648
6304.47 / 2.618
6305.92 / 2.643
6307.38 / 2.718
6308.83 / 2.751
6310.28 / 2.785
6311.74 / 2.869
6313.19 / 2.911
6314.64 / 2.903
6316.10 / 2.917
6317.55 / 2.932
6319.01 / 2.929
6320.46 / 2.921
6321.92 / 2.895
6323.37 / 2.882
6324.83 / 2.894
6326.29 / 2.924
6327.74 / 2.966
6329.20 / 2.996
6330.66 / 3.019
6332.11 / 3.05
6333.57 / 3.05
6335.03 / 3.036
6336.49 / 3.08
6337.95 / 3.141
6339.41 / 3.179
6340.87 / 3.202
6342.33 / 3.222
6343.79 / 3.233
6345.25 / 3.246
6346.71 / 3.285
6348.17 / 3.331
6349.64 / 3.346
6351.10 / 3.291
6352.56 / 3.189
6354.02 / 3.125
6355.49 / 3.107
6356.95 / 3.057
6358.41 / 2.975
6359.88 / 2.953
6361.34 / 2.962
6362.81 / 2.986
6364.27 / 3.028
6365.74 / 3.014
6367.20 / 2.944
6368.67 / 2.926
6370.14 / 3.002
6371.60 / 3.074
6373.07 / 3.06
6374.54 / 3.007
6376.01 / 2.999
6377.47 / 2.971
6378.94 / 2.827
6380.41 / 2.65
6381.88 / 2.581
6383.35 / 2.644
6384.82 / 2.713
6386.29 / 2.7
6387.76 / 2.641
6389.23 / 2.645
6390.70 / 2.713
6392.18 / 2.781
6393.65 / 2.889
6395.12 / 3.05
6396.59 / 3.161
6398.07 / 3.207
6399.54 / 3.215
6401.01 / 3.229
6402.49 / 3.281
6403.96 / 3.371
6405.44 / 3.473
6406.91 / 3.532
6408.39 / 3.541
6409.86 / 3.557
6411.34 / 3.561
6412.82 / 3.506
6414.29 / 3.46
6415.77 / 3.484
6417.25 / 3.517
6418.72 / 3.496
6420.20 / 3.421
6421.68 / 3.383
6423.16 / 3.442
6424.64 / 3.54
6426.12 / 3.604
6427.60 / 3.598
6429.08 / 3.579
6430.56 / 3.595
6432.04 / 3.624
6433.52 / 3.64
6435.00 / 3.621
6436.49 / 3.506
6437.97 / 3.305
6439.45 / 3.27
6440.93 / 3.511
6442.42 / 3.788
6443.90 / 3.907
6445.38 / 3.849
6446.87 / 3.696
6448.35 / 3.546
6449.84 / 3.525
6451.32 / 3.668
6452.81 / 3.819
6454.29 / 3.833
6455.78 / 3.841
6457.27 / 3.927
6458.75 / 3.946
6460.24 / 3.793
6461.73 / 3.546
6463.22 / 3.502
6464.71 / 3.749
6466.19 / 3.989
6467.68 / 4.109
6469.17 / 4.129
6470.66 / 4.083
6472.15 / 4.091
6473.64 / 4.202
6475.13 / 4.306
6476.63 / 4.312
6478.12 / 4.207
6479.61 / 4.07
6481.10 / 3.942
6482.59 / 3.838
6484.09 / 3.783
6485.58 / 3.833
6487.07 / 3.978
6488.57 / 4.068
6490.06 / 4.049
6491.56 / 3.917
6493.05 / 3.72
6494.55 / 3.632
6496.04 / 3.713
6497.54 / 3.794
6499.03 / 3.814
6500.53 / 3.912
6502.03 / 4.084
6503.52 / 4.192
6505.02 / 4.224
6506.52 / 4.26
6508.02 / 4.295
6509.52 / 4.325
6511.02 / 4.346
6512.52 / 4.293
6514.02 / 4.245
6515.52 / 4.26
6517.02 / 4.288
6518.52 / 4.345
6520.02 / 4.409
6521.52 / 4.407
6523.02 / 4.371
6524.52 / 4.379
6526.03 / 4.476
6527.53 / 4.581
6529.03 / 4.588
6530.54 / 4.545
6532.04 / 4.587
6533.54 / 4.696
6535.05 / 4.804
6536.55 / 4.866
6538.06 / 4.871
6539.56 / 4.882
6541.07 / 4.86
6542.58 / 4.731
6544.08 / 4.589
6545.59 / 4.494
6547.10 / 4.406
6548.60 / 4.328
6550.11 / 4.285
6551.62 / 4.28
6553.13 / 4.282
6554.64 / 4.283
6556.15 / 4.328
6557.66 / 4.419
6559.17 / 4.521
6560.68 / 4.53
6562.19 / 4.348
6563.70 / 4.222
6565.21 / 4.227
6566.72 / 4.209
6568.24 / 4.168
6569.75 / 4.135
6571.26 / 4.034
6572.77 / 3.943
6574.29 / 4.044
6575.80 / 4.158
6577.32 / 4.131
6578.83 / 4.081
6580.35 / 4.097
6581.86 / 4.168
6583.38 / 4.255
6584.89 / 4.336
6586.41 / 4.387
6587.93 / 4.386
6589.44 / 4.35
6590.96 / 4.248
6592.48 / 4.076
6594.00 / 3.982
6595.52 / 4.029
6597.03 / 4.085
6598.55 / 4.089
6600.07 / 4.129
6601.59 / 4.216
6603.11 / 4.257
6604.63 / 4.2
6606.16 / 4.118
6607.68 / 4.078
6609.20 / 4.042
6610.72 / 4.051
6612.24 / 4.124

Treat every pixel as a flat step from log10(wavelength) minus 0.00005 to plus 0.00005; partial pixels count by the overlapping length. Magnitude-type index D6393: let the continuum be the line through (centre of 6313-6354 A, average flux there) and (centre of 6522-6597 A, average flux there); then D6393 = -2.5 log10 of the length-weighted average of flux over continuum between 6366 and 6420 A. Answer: 0.107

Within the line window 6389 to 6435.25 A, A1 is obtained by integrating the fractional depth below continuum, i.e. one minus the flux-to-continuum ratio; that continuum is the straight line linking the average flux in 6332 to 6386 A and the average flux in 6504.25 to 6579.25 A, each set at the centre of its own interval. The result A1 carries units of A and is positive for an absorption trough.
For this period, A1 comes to 0.8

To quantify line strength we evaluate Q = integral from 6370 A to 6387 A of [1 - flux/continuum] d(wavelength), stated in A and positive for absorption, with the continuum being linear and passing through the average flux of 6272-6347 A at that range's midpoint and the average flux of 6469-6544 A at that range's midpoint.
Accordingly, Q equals 2.1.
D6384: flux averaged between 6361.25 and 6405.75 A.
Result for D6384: 2.95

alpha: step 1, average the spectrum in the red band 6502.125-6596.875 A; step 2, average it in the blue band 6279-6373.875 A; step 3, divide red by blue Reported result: 1.53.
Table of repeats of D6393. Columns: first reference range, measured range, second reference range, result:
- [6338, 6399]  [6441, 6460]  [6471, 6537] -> -0.01 mag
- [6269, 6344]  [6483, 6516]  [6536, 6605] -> -0.05 mag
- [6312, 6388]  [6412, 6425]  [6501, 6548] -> 0.03 mag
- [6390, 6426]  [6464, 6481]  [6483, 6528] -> -0.07 mag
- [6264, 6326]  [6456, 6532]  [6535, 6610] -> -0.09 mag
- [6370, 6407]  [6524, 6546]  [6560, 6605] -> -0.20 mag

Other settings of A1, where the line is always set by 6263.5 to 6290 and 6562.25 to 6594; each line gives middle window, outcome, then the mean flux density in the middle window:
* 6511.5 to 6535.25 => -3.9 A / 4.45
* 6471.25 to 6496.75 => -3.2 A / 3.98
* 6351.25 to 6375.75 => -2.7 A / 3.03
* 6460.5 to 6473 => -1.7 A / 3.9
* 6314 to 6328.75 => -2.8 A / 2.92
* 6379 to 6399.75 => 0.6 A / 2.82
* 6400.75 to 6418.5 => -2.5 A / 3.47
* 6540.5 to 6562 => -2.4 A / 4.45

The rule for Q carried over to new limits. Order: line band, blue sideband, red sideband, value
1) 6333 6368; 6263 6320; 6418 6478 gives -2.5 A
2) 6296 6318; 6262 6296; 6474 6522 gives -2.7 A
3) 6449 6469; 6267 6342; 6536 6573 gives -0.4 A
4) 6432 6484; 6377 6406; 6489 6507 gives -3.8 A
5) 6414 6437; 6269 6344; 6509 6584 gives -0.2 A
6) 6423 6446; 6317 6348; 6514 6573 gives 0.8 A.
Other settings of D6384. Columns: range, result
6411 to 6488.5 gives 3.74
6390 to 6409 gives 3.19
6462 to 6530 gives 4.11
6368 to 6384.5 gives 2.88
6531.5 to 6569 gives 4.49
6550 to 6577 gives 4.24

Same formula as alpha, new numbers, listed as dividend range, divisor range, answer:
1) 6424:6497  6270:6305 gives 1.63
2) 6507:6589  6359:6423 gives 1.41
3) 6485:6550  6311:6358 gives 1.41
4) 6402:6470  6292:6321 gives 1.34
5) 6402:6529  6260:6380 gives 1.41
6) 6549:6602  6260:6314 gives 1.79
